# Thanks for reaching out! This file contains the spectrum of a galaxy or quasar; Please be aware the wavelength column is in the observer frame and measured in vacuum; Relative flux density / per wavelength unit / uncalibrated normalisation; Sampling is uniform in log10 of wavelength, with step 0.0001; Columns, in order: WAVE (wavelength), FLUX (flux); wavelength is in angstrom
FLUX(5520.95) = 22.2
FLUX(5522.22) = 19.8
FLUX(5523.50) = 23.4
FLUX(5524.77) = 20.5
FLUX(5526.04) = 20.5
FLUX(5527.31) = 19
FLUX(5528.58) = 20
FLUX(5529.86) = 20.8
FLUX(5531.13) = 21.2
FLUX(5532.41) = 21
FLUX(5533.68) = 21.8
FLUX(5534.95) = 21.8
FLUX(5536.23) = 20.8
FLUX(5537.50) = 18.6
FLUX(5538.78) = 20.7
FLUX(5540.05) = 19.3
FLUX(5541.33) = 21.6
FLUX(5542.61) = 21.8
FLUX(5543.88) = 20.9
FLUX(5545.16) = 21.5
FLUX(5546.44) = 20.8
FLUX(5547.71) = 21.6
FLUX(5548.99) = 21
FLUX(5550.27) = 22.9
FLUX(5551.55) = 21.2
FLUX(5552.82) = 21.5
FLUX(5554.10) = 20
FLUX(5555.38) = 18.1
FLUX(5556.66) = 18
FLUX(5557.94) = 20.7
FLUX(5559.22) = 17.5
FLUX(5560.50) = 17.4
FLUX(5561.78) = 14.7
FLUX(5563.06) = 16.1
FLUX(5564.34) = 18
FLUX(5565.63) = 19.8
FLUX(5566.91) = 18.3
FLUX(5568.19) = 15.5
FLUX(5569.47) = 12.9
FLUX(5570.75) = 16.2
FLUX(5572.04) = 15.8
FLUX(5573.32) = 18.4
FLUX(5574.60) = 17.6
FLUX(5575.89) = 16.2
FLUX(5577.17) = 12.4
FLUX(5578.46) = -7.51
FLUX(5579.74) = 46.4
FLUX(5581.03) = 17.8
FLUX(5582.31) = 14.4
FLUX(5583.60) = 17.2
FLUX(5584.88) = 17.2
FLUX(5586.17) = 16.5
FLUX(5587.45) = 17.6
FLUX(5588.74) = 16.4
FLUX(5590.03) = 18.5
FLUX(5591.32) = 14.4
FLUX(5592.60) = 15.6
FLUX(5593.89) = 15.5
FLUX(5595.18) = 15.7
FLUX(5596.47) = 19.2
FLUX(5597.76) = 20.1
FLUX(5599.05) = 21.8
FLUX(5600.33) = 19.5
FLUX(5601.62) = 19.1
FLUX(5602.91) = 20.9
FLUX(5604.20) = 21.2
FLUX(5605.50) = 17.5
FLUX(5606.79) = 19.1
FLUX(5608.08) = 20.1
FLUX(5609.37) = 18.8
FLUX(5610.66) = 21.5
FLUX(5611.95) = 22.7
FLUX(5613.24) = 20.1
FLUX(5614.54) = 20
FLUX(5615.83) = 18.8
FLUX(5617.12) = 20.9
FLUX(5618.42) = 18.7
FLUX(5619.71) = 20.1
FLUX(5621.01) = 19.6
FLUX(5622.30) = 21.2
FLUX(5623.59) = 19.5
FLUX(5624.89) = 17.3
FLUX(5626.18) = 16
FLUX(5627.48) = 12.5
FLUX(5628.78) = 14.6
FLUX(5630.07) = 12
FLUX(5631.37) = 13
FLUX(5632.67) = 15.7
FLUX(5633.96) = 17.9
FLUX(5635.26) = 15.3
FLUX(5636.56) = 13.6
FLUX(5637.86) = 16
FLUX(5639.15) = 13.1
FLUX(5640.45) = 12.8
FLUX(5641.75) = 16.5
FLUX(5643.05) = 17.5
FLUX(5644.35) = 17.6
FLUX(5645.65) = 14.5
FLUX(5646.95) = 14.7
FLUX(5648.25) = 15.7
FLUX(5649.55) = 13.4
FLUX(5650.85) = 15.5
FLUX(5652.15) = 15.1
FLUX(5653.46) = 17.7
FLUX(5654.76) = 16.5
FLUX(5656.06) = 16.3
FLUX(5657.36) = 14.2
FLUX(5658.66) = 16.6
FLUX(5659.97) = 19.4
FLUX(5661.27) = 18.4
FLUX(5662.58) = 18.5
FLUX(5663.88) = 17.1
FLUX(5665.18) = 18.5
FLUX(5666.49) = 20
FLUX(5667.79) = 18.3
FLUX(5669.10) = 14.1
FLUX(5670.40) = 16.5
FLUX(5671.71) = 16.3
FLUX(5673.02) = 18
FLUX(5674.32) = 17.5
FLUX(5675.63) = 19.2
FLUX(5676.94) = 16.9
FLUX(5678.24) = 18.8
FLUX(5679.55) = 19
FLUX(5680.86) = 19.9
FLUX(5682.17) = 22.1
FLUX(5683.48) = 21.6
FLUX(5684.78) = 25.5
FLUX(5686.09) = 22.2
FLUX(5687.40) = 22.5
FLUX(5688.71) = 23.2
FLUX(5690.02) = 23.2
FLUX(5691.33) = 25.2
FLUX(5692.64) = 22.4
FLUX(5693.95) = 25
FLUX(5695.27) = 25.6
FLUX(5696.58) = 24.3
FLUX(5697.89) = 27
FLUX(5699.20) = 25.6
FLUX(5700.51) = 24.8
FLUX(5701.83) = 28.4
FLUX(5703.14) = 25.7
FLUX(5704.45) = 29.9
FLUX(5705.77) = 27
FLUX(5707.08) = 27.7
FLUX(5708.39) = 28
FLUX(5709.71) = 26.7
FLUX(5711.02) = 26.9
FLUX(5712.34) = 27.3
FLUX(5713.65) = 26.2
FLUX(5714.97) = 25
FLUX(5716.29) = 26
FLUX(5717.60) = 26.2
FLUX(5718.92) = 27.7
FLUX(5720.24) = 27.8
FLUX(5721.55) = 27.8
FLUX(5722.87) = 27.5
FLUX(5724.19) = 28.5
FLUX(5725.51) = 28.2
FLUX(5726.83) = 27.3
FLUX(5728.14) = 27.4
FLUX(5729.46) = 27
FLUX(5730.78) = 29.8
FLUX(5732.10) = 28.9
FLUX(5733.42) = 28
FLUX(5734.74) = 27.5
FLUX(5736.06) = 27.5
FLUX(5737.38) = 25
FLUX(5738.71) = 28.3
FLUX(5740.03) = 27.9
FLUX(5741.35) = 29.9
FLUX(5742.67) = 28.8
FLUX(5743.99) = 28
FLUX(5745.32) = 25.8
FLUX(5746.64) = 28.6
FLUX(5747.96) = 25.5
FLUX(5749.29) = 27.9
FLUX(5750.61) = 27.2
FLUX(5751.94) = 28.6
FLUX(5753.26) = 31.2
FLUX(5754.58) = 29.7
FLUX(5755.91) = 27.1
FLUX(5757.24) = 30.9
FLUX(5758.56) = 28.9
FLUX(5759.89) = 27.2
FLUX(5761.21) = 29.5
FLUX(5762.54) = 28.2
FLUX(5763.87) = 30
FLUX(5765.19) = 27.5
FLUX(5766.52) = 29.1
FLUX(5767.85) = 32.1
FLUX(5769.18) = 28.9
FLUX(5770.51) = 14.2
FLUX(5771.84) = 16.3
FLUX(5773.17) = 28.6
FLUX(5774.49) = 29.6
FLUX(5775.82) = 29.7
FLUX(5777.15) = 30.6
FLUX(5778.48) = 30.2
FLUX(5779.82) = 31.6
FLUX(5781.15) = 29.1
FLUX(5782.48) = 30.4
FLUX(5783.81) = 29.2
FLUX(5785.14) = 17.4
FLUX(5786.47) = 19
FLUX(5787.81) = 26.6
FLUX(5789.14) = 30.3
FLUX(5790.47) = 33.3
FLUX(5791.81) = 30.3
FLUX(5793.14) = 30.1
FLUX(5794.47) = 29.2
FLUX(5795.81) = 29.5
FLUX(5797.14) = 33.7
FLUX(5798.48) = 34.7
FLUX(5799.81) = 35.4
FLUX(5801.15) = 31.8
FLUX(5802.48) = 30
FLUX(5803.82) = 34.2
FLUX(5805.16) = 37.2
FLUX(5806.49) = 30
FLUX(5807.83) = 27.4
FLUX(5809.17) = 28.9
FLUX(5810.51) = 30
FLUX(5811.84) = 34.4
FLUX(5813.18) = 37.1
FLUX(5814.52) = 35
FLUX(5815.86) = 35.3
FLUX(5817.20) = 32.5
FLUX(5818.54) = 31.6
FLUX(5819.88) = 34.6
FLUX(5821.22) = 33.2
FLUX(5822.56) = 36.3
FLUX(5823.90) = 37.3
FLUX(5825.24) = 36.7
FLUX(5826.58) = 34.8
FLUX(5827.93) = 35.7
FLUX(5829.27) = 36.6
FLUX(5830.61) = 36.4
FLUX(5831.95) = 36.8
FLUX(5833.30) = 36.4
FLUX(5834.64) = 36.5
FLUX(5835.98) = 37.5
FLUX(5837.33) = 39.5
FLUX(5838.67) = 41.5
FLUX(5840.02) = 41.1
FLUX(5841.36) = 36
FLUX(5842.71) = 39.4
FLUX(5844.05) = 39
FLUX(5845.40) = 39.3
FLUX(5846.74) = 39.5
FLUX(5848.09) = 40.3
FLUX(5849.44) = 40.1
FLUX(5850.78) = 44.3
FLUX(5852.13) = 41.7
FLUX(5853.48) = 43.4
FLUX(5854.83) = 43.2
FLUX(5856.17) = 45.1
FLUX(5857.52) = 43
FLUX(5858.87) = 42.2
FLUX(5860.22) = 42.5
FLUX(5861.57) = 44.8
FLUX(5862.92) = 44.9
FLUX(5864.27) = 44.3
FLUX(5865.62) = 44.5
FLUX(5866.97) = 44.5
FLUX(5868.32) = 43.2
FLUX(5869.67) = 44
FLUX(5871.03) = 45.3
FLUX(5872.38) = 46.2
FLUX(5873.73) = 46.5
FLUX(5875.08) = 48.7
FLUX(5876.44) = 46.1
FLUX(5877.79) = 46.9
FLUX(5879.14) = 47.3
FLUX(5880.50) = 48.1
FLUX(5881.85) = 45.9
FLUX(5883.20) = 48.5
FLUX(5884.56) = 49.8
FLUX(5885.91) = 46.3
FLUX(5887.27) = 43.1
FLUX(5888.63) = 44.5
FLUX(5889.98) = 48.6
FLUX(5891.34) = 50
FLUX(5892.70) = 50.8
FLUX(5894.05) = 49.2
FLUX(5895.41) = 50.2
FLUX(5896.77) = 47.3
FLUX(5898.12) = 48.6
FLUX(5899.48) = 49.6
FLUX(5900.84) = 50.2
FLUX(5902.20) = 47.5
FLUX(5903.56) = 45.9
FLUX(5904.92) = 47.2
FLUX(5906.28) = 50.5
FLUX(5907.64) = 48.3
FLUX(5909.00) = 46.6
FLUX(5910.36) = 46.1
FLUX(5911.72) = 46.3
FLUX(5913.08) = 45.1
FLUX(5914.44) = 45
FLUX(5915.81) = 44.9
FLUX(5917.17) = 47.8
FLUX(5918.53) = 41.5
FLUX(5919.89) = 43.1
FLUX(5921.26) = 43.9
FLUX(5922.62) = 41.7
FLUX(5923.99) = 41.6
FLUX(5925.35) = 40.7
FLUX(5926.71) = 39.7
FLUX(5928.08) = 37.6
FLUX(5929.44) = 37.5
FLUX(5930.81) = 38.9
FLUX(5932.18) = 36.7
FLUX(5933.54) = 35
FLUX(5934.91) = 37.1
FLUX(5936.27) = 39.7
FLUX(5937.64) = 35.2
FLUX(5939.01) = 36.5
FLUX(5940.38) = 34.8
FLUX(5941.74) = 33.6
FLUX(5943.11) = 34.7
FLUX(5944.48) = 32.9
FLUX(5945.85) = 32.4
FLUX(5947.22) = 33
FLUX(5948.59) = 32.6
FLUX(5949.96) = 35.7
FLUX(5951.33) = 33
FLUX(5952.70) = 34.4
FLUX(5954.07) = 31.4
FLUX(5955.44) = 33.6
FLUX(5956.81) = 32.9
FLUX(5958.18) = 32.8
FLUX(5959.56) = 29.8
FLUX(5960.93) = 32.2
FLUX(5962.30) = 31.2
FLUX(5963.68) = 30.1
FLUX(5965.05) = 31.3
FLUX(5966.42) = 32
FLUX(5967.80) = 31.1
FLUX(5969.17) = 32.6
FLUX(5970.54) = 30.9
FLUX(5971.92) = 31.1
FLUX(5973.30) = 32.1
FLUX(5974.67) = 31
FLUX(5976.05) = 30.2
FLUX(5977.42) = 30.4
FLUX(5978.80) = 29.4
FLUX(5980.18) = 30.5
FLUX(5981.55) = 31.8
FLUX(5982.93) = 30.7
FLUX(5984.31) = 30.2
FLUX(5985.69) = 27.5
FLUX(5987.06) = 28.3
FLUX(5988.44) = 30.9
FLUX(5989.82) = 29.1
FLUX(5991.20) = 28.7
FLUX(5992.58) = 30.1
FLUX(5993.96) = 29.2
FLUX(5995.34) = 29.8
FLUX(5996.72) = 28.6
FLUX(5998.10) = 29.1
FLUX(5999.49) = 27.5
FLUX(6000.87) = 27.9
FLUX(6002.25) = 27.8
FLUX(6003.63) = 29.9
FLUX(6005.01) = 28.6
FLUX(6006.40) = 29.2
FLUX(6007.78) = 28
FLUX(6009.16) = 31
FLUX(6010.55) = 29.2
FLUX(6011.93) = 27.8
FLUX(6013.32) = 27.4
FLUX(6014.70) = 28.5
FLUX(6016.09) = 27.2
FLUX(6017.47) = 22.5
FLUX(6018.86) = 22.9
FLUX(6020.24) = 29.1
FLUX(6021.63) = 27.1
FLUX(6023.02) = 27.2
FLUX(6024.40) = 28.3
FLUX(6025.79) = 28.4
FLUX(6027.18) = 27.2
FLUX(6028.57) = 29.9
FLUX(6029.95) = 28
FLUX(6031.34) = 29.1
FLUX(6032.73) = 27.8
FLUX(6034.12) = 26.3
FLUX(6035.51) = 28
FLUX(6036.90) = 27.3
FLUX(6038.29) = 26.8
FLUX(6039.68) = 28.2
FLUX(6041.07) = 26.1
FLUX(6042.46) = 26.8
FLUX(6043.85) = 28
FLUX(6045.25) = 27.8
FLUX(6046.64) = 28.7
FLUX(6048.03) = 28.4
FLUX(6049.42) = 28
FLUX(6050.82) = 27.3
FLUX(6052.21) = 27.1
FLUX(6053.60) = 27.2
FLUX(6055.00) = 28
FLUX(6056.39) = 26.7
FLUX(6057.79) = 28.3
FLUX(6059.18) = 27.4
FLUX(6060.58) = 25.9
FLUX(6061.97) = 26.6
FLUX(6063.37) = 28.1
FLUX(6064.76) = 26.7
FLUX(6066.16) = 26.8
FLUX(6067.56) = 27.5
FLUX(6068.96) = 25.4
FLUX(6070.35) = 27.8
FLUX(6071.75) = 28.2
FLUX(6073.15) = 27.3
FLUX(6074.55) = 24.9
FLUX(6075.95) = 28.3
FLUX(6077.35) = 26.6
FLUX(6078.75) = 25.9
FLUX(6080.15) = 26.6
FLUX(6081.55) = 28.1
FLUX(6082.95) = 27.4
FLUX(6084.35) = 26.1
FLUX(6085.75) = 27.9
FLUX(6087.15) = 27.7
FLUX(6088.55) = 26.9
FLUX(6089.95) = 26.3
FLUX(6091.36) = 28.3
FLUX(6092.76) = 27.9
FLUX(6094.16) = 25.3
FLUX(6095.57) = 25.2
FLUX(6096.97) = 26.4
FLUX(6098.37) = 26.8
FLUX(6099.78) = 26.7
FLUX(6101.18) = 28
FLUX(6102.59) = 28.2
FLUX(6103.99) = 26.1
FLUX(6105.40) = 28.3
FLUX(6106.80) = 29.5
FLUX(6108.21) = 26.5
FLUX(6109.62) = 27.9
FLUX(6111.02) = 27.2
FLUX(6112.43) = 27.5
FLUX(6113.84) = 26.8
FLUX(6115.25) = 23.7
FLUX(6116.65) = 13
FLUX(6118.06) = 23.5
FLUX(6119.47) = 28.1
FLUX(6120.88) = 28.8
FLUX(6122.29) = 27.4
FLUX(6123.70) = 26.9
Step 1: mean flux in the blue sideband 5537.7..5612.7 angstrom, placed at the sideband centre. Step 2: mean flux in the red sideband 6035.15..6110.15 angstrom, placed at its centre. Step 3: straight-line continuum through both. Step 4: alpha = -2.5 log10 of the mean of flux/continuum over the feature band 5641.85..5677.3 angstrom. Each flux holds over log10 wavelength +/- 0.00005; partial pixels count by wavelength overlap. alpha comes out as 0.19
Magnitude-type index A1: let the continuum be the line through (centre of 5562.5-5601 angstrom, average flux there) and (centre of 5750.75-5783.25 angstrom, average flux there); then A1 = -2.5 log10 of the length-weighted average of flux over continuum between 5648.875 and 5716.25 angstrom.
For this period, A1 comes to 0.09 mag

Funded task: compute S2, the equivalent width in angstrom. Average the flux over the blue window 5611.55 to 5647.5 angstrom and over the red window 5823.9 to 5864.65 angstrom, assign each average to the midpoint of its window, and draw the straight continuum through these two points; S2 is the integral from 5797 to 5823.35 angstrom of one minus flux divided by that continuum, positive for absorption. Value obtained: 2.3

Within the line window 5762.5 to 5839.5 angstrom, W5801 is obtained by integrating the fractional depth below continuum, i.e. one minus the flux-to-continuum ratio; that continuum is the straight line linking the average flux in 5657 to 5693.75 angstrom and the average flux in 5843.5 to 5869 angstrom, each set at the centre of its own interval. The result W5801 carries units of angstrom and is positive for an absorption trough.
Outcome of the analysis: 8.8 angstrom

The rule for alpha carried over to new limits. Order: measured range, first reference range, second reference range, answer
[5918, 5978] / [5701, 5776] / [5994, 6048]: -0.24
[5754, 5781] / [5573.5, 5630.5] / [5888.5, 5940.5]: 0.14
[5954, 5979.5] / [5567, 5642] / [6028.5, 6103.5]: -0.24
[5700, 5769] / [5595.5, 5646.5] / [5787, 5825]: -0.04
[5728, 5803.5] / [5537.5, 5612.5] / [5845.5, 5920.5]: 0.24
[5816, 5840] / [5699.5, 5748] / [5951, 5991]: -0.24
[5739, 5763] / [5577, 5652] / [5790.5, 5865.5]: 0.05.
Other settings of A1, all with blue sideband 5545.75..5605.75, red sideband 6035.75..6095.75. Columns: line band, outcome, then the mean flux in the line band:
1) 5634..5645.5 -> 0.24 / 15.4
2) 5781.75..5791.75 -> -0.22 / 26.8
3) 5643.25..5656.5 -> 0.23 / 15.8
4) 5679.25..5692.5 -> -0.12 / 22.5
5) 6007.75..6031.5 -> -0.05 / 27.7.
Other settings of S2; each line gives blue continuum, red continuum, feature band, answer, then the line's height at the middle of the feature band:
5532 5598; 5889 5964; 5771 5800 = 2.9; 31.9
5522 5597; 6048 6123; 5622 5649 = 5.9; 19.8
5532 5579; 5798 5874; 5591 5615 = 2.8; 21.7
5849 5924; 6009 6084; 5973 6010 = 4.6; 33.7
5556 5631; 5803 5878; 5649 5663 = 4.1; 23.2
